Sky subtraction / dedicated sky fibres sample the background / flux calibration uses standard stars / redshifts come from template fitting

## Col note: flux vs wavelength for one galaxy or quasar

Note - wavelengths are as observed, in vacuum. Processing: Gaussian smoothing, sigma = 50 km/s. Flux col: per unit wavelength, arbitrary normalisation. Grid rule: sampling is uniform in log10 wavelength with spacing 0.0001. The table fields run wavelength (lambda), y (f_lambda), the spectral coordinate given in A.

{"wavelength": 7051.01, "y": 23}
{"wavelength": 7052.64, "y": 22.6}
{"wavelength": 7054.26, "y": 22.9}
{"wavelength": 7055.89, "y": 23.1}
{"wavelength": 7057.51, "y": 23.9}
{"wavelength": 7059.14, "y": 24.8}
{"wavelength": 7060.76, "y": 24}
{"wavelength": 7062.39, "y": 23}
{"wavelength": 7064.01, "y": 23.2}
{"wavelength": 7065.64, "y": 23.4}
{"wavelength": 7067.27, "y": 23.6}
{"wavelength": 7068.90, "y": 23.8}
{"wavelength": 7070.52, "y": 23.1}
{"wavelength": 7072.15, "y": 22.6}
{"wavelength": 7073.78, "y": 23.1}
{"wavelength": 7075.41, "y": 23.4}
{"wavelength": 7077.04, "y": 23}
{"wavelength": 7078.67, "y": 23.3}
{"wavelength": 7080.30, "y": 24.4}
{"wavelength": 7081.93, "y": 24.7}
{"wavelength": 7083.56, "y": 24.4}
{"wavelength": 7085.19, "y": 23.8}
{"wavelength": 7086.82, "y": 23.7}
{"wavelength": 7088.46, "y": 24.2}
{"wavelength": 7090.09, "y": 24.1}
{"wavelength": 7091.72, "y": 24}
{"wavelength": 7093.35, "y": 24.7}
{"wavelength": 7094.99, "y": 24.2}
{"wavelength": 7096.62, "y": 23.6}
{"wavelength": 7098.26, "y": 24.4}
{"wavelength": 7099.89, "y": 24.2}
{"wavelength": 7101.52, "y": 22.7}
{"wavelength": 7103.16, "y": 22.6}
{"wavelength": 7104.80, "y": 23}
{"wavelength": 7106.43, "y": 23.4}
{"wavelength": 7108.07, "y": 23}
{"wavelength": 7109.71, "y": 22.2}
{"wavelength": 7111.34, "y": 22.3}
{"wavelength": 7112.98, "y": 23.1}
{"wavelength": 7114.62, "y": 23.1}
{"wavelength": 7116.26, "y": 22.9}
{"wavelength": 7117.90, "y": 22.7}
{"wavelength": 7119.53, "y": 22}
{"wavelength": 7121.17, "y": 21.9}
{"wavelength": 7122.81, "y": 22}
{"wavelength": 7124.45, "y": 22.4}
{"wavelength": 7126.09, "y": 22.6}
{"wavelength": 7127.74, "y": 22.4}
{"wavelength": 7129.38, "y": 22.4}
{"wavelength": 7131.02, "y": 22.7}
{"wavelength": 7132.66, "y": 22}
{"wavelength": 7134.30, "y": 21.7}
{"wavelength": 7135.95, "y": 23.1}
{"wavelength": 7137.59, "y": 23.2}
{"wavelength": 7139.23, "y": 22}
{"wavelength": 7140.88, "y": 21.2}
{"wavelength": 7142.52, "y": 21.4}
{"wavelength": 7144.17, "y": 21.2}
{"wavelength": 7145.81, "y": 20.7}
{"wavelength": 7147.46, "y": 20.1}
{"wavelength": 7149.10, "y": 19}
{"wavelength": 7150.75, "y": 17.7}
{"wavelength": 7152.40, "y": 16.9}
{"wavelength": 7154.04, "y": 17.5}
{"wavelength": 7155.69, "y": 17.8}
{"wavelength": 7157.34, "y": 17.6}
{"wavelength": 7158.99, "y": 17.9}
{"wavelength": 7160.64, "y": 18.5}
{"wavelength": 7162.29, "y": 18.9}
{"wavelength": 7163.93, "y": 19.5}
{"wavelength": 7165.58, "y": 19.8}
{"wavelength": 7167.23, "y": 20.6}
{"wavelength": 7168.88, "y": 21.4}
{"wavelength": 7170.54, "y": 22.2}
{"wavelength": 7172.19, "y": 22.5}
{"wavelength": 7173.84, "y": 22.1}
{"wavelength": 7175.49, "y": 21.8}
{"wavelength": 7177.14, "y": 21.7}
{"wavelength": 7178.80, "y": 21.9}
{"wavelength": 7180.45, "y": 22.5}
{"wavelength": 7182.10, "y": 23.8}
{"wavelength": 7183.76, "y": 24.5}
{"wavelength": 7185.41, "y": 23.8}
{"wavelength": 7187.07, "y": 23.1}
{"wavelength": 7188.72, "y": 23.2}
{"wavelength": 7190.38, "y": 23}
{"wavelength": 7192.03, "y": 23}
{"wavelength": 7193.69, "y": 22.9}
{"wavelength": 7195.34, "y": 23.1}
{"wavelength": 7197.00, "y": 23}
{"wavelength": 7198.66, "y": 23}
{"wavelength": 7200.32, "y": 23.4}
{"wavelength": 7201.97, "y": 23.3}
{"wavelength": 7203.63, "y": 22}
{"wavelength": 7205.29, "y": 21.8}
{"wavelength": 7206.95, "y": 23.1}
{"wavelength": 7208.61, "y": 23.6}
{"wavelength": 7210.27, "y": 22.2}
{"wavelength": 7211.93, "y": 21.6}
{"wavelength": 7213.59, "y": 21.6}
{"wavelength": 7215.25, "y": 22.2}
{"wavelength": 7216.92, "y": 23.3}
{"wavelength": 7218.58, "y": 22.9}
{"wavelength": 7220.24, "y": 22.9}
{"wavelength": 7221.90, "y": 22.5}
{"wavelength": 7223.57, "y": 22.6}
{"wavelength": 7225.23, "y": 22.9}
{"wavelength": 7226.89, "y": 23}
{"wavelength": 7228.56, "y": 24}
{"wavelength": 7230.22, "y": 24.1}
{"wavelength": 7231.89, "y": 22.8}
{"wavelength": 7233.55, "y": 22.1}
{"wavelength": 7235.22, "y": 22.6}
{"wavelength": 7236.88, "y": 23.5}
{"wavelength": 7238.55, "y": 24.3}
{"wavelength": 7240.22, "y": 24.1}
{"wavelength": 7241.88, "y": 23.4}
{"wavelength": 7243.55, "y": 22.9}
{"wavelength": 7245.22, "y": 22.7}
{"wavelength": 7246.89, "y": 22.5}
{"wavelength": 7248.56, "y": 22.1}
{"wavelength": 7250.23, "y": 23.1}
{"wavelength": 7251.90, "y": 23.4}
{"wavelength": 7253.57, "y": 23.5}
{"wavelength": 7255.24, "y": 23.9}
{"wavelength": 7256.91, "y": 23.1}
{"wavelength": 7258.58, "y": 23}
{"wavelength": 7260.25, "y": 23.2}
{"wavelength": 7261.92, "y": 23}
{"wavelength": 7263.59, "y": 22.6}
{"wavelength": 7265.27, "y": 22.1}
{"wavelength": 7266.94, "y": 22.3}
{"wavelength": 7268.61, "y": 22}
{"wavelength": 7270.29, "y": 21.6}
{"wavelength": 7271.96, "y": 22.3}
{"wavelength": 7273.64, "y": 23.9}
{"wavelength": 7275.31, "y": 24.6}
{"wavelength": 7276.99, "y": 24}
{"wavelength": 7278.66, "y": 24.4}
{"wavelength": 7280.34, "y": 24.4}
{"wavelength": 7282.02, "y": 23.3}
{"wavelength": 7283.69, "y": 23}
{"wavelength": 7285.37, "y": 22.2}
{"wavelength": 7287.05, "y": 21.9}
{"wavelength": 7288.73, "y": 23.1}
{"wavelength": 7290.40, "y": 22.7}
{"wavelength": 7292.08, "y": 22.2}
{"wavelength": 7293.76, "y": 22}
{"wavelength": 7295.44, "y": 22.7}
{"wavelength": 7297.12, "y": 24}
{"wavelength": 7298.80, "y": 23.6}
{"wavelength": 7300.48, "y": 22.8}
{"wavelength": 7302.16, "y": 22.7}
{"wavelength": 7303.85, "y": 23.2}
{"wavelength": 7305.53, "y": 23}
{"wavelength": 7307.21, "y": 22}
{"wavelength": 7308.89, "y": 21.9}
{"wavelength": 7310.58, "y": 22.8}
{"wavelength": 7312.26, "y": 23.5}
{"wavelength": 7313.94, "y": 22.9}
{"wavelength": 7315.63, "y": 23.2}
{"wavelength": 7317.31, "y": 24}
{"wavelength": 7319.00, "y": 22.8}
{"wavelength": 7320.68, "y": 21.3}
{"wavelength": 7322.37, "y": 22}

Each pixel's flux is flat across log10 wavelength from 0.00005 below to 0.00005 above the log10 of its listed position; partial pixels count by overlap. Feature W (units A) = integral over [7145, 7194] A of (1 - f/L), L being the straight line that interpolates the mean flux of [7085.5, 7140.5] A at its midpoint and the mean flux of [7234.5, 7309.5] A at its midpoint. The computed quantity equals 4.6 A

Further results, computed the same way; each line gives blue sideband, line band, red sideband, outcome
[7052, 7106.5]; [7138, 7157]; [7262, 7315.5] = 3.1 A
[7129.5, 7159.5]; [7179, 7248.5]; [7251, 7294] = -3.9 A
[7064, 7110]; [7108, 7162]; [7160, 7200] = 4.2 A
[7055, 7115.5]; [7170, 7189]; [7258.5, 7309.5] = 0.4 A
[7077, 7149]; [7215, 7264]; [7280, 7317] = -0.5 A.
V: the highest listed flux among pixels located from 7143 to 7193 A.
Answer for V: 24.5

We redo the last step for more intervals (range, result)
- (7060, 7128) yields 24.7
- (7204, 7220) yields 23.6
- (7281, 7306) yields 24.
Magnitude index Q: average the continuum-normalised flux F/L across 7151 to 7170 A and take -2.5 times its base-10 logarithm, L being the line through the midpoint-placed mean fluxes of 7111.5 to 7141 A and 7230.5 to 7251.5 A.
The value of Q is 0.20 mag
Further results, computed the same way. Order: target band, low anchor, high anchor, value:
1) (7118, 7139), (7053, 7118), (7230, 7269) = 0.05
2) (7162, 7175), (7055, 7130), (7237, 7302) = 0.11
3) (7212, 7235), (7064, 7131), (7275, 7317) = 0.02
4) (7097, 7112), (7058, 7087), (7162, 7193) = 0.00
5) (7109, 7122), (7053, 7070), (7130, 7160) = -0.06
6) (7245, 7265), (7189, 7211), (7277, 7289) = 0.01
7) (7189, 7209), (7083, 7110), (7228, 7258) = 0.02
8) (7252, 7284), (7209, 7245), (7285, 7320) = -0.01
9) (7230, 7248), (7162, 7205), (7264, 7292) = -0.02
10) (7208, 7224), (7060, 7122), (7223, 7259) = 0.03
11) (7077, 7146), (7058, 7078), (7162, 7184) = -0.01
